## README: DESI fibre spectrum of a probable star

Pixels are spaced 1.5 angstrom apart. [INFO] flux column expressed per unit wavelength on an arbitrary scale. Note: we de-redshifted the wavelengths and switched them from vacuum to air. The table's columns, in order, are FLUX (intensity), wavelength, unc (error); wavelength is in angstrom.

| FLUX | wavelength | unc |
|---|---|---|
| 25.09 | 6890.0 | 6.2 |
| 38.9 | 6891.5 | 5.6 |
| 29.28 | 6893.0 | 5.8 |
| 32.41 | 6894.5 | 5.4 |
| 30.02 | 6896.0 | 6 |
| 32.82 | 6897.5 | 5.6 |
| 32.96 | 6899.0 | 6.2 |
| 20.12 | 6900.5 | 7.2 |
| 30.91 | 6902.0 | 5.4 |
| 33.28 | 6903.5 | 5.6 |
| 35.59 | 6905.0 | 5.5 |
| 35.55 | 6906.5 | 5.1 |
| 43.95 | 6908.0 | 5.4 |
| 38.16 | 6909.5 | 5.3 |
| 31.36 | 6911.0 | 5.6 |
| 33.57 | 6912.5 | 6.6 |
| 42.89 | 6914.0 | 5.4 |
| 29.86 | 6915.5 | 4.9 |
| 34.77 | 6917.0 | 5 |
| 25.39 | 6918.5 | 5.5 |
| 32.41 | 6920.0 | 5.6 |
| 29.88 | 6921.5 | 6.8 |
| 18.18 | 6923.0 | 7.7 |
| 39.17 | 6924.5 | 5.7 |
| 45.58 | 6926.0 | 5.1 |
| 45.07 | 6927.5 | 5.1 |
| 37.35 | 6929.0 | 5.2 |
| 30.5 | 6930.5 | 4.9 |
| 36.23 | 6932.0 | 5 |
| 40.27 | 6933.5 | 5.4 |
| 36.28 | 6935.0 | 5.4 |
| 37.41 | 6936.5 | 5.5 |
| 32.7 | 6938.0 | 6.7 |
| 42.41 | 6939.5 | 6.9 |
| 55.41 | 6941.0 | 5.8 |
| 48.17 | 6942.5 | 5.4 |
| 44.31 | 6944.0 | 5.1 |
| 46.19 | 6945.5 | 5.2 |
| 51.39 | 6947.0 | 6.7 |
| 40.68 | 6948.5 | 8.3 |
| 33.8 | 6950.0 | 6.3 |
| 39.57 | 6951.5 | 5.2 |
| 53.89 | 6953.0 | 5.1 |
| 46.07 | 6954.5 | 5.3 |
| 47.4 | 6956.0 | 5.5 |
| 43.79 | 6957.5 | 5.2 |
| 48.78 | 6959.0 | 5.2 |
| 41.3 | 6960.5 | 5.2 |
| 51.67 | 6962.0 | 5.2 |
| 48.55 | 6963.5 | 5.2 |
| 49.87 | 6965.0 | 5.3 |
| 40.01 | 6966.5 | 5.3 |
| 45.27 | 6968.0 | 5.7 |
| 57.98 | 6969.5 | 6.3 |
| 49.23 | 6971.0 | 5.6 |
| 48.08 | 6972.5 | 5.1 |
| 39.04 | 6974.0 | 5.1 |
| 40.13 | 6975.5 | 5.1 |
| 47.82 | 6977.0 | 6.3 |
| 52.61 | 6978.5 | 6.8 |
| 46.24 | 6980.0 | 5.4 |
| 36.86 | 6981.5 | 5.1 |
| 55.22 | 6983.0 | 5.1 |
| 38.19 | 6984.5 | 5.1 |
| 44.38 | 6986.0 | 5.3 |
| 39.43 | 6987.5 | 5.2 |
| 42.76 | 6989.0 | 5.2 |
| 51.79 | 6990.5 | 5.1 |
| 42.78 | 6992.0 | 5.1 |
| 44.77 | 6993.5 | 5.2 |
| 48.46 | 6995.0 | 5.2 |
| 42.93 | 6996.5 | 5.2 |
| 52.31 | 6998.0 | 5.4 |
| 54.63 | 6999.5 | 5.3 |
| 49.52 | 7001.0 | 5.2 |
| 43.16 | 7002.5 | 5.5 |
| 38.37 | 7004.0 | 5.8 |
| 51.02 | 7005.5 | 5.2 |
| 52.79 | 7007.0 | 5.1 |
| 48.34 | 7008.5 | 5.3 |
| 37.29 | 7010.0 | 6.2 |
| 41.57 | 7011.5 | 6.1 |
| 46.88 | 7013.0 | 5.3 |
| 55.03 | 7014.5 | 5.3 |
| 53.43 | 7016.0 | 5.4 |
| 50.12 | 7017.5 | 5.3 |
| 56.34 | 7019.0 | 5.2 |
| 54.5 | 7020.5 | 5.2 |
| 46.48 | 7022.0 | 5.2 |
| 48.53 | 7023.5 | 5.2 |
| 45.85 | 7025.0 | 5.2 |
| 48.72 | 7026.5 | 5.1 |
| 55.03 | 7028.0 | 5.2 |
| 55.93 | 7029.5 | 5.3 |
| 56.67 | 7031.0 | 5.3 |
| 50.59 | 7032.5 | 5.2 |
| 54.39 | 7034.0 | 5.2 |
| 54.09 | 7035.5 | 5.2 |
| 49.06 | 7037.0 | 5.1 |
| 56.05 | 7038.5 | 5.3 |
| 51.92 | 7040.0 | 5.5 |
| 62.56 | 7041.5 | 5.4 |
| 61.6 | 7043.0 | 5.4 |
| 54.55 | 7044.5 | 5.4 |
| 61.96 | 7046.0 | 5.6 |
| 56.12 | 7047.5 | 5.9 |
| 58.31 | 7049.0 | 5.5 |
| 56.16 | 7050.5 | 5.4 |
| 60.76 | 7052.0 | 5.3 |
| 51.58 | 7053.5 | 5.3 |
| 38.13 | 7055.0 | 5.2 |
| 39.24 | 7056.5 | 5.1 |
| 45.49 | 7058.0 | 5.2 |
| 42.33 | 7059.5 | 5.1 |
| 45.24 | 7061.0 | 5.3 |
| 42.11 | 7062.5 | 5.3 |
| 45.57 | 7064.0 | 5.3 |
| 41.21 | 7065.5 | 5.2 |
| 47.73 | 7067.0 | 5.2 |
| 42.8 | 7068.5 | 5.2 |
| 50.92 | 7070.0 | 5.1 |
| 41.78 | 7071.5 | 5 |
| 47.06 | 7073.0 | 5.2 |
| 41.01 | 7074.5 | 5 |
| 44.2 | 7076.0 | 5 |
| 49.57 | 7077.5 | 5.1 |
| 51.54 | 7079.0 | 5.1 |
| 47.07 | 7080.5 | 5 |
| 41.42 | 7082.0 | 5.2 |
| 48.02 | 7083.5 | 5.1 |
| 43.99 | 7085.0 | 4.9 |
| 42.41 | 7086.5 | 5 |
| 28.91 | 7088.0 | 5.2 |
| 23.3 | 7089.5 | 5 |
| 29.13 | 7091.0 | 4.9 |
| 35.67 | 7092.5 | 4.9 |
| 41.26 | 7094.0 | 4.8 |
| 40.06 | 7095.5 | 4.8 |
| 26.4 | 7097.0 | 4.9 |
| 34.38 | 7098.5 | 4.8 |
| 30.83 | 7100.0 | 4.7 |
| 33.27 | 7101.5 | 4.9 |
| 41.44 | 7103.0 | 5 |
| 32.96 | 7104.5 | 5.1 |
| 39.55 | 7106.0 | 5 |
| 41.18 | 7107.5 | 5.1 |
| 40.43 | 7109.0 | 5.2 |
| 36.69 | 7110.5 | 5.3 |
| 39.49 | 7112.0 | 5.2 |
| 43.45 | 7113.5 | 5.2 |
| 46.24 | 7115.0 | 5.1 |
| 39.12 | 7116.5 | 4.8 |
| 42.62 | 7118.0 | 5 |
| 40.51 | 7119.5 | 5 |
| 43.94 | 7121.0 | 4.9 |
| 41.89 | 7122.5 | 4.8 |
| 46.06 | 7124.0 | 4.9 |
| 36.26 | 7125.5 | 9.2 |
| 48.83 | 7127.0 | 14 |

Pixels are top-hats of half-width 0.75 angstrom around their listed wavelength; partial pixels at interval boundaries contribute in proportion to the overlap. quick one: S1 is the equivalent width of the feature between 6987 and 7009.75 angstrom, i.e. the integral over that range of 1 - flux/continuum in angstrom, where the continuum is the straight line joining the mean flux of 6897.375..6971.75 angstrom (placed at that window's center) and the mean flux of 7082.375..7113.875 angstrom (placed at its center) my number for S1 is -4.8 angstrom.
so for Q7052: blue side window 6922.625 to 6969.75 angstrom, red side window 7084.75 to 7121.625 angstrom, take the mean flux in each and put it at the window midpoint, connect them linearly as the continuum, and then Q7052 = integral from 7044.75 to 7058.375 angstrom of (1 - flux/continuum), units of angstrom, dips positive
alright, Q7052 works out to -4.5 angstrom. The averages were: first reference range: 43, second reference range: 37.4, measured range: 52.2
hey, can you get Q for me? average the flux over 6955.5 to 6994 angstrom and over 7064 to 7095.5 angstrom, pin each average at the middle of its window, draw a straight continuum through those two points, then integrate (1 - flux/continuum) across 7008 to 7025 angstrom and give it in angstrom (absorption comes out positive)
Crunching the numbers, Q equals -1.7 angstrom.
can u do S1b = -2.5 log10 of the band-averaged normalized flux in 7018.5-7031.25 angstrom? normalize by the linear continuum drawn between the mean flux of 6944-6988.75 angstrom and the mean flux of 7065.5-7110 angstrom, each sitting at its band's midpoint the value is -0.20 mag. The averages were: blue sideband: 45.6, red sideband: 39.9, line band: 51.7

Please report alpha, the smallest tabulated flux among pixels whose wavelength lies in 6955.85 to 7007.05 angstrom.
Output 36.86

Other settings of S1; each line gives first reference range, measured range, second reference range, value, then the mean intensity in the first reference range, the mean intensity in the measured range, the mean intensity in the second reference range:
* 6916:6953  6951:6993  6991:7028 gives -2.6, 38.7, 46.1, 48.2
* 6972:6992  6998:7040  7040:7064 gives -1.6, 44.7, 50.2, 51.6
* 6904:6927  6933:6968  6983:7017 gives -4.3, 34.5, 44.4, 46.6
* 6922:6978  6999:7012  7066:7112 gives -1.4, 43.2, 46.2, 39.8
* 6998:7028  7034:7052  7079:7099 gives -5.0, 48.8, 56.7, 37.7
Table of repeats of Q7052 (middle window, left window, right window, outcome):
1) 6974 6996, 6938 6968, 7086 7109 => -0.8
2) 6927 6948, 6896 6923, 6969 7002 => -2.1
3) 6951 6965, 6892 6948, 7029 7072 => -2.3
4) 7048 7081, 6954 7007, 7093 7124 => -4.3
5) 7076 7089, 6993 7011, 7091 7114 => -1.6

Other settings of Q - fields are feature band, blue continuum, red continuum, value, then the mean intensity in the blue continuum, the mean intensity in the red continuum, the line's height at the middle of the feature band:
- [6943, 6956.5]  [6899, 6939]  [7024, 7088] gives -2.5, 34.5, 49.3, 37.8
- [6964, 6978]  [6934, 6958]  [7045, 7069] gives -0.6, 43.7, 48.5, 44.8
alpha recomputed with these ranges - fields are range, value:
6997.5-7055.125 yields 37.29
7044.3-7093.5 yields 23.3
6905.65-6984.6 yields 18.18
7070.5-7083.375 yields 41.01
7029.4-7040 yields 49.06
